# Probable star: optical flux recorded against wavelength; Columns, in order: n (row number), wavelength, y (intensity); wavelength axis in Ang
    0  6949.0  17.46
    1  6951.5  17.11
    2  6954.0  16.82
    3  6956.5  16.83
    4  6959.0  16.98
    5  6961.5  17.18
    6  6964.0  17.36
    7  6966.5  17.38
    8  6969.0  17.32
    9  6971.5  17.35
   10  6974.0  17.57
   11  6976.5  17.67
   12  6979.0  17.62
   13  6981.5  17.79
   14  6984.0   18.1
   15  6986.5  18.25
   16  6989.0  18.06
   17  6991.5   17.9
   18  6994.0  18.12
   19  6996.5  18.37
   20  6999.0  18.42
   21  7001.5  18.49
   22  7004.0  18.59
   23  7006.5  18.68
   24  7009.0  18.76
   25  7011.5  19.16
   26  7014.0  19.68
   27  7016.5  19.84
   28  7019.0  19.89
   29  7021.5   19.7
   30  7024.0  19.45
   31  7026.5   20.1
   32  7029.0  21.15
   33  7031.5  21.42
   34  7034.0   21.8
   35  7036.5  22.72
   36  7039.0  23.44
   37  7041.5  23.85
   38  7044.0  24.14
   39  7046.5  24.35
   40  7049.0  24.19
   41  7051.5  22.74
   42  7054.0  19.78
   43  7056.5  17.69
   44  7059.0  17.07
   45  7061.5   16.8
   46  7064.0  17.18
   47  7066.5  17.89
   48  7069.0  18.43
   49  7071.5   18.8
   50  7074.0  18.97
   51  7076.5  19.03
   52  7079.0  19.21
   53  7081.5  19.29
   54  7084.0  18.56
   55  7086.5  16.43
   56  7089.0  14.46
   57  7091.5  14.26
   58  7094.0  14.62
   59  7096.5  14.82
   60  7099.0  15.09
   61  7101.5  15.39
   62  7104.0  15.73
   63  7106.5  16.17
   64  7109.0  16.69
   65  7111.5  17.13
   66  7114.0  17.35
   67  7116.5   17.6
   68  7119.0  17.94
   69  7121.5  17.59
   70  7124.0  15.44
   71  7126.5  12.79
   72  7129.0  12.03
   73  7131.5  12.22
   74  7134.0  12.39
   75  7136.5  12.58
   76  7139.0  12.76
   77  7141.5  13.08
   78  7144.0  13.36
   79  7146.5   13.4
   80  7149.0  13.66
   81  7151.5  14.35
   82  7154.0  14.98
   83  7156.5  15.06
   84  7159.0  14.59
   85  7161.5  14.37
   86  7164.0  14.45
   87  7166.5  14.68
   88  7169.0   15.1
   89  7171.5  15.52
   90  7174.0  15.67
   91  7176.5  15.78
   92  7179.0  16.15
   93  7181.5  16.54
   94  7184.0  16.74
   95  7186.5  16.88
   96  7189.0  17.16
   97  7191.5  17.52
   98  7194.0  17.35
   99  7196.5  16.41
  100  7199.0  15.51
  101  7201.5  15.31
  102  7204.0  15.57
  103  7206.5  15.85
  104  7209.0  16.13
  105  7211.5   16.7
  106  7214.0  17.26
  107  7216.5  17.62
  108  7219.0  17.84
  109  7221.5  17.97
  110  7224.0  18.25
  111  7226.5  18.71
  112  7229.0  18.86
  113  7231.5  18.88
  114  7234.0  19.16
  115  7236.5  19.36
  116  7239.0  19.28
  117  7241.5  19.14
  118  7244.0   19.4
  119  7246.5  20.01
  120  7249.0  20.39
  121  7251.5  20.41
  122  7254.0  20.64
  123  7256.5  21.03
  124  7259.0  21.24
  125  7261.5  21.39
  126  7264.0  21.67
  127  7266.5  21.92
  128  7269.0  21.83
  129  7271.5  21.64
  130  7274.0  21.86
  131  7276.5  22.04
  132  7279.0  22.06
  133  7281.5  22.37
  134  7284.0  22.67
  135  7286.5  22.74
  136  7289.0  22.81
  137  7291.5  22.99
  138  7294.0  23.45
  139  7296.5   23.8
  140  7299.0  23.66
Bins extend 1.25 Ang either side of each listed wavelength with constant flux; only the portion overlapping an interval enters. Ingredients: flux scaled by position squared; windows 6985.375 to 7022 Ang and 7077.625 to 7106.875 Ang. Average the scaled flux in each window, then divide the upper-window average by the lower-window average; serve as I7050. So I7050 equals 0.9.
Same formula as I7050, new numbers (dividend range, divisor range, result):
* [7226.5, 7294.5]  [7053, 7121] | 1.29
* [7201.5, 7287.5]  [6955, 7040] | 1.12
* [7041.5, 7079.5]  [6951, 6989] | 1.17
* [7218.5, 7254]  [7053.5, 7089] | 1.11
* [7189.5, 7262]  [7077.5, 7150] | 1.24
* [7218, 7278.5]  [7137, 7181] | 1.42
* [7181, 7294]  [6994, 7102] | 1.07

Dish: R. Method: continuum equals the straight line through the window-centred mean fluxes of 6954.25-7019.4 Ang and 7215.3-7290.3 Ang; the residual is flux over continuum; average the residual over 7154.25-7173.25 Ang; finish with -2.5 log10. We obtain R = 0.30 mag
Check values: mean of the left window 18.1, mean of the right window 20.4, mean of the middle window 14.9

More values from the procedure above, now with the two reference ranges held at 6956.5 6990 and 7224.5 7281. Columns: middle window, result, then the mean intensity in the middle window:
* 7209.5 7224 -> 0.15 mag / 17.5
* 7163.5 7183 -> 0.26 mag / 15.5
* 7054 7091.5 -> 0.05 mag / 17.8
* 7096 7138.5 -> 0.25 mag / 15.2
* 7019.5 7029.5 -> -0.11 mag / 20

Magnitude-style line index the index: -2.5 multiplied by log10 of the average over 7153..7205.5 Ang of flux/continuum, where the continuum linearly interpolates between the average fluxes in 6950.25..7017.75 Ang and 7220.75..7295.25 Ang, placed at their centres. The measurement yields 0.26 mag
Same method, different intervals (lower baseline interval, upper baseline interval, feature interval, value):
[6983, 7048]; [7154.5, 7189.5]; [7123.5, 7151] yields 0.261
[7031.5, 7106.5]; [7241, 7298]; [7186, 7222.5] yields 0.234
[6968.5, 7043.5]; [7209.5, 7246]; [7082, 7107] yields 0.211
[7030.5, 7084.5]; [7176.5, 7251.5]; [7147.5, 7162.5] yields 0.276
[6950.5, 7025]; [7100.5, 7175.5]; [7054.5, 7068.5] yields -0.065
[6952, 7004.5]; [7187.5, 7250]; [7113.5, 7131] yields 0.141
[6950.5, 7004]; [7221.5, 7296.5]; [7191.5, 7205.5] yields 0.243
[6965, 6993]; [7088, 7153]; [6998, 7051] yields -0.241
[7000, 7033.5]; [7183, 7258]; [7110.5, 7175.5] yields 0.266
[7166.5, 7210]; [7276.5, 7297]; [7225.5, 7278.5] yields -0.001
